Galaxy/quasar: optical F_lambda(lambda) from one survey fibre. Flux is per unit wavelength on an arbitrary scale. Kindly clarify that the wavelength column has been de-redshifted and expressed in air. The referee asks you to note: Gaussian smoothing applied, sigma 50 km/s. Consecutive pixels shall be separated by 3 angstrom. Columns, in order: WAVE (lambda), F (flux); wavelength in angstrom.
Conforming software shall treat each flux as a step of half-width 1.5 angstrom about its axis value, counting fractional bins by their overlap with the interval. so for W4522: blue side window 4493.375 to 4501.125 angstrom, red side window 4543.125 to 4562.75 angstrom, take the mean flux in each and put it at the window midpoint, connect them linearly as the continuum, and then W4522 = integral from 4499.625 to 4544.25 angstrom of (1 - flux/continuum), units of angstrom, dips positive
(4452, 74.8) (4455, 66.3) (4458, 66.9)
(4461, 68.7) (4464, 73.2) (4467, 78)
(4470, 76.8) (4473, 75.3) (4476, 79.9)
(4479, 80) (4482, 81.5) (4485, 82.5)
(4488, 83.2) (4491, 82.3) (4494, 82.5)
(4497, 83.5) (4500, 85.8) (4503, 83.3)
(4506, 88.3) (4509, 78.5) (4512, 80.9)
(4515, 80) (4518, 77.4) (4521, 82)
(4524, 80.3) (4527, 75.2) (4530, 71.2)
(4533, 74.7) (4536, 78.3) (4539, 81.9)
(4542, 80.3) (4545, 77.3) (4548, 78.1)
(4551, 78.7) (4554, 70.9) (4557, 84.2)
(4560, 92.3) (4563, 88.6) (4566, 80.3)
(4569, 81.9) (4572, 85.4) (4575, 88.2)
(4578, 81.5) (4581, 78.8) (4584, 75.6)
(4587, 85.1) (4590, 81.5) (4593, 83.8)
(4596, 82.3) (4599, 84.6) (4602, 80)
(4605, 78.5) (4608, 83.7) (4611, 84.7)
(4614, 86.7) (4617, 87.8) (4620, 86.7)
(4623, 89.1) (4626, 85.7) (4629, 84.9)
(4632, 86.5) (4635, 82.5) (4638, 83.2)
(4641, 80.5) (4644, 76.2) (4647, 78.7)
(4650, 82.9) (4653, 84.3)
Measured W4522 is 1.57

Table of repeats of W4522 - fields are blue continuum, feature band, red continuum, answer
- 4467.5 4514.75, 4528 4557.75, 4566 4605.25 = 1.6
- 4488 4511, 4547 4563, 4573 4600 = 0.2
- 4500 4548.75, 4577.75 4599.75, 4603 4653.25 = 0.1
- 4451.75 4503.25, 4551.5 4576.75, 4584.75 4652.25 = -0.8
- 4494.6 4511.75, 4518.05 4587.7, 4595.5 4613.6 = 2.3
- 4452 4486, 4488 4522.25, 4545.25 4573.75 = -1.9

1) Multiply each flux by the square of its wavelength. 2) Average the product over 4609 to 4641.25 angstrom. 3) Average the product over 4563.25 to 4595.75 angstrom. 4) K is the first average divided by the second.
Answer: 1.06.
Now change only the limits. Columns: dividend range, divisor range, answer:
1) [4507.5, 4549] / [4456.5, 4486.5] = 1.05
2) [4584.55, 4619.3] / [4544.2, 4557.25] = 1.10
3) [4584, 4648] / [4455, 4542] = 1.11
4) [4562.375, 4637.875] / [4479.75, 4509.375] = 1.05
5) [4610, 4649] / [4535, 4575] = 1.06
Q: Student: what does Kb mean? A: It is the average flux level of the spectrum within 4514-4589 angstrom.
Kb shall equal 80.3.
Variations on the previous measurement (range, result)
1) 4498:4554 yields 79.4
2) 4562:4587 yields 82.6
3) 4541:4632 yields 83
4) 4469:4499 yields 80.9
